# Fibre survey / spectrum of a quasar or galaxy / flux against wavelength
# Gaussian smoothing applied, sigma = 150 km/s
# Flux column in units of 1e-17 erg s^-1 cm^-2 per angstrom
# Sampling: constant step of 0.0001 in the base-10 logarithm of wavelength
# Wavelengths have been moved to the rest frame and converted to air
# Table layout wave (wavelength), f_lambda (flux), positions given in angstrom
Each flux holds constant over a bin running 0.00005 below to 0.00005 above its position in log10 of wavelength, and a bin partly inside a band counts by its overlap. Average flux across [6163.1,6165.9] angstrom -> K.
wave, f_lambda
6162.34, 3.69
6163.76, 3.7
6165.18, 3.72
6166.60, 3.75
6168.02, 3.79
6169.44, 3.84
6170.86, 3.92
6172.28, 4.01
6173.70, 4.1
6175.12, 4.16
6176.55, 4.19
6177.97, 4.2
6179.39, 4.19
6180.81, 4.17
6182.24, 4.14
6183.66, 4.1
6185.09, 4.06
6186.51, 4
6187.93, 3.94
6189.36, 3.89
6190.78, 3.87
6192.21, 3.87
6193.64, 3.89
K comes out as 3.71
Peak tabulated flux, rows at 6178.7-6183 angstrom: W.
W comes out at 4.19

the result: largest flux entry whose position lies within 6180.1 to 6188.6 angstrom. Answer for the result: 4.17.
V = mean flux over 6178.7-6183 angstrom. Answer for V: 4.17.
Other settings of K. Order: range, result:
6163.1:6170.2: 3.76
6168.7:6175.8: 4.01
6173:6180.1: 4.17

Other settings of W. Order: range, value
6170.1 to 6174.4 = 4.1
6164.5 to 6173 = 4.01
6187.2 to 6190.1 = 3.94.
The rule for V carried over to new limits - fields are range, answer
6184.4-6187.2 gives 4.04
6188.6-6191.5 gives 3.88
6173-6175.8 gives 4.13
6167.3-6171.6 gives 3.85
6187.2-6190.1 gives 3.92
